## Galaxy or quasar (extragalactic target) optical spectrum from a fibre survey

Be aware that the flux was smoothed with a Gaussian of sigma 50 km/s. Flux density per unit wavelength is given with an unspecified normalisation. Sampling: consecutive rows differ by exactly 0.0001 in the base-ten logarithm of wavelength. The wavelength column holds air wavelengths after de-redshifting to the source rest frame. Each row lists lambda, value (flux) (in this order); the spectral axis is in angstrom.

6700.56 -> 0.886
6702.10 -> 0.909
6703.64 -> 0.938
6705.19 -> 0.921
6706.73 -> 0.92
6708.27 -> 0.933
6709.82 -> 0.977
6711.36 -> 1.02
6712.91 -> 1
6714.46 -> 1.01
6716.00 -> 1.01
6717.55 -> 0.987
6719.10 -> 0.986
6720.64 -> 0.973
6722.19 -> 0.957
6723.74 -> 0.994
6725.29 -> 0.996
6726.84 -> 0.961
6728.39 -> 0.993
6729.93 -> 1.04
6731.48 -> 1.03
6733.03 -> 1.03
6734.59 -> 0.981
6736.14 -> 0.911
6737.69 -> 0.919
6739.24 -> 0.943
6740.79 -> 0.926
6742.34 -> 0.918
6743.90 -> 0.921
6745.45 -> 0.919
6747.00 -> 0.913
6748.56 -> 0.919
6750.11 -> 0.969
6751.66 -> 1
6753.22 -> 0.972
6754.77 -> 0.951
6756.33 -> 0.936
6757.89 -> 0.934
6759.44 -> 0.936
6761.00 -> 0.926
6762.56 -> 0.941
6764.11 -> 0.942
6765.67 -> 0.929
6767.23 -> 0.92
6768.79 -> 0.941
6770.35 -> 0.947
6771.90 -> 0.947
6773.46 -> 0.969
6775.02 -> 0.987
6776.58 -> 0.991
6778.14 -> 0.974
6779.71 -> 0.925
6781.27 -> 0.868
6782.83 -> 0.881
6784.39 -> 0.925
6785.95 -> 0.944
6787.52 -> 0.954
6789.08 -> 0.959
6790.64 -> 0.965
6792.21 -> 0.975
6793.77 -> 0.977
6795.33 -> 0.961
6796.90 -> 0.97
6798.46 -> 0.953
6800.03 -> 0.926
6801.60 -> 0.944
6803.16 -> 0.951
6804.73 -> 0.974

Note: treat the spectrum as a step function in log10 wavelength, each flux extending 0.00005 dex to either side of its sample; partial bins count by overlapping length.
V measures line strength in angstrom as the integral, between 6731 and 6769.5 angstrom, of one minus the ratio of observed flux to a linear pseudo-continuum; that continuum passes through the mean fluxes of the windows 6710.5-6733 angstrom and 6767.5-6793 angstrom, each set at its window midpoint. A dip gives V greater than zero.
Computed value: 1.1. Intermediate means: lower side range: 0.998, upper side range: 0.947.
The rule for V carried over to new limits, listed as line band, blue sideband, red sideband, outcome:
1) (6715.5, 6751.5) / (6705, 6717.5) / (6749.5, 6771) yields -0.1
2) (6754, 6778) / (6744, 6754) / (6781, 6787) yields -0.5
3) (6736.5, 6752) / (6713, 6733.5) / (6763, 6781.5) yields 0.7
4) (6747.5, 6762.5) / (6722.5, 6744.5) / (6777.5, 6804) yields 0.2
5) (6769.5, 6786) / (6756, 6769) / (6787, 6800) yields 0.1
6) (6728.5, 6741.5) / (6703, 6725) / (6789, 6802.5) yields 0.0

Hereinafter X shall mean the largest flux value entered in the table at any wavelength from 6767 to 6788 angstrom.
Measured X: 0.991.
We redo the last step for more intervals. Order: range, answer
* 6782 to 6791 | 0.965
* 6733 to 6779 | 1.03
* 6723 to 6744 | 1.04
